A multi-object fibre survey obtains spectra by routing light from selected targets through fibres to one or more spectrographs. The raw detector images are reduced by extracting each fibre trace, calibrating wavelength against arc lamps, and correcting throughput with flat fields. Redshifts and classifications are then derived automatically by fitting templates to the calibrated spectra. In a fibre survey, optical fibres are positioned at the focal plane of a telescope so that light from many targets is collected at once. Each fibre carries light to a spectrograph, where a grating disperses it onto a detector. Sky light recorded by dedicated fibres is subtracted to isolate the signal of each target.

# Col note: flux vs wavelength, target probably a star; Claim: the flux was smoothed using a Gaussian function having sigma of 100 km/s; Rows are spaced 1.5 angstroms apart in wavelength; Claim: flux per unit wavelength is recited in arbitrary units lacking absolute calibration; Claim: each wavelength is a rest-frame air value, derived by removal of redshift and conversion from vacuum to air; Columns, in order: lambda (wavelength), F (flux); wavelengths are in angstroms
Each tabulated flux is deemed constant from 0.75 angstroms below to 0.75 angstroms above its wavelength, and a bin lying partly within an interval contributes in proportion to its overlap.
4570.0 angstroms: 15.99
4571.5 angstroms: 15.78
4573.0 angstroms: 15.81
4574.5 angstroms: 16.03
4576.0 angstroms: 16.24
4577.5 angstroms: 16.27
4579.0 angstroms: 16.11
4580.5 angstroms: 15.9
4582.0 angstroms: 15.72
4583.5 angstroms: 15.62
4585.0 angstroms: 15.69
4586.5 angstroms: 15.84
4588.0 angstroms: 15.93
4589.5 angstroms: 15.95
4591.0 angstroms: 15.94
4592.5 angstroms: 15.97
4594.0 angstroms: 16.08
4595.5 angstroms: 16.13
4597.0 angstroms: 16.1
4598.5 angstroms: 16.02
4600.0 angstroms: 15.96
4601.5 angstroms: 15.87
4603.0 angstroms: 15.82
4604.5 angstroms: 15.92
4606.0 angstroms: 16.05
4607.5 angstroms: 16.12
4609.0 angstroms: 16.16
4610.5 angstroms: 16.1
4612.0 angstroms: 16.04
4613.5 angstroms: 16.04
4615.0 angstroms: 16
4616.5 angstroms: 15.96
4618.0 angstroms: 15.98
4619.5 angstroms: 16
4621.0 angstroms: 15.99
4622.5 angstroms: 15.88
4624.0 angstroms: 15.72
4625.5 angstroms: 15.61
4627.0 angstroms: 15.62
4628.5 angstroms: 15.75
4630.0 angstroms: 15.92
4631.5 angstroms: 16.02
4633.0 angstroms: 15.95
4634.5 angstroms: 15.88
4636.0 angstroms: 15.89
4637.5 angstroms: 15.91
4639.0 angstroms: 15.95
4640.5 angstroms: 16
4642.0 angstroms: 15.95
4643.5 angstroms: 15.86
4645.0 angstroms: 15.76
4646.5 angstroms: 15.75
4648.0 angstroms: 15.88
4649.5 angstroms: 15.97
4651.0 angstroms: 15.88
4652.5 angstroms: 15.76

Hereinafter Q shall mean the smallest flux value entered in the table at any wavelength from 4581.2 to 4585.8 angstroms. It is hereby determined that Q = 15.62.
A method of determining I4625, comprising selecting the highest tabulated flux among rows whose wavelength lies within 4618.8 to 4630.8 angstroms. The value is 16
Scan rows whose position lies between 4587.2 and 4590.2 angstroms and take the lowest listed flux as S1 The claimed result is 15.93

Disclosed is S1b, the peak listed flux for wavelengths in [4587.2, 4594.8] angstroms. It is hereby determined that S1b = 16.08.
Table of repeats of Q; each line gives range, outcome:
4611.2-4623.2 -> 15.88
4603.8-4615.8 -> 15.92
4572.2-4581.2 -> 15.81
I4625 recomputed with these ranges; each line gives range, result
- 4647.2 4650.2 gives 15.97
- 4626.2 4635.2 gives 16.02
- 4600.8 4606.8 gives 16.05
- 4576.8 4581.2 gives 16.27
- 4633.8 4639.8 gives 15.95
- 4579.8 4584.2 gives 15.9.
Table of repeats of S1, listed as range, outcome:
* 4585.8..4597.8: 15.84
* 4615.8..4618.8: 15.96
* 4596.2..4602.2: 15.87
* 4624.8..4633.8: 15.61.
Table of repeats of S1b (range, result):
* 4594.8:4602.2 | 16.13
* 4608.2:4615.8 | 16.16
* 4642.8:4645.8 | 15.86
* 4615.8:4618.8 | 15.98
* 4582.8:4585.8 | 15.69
